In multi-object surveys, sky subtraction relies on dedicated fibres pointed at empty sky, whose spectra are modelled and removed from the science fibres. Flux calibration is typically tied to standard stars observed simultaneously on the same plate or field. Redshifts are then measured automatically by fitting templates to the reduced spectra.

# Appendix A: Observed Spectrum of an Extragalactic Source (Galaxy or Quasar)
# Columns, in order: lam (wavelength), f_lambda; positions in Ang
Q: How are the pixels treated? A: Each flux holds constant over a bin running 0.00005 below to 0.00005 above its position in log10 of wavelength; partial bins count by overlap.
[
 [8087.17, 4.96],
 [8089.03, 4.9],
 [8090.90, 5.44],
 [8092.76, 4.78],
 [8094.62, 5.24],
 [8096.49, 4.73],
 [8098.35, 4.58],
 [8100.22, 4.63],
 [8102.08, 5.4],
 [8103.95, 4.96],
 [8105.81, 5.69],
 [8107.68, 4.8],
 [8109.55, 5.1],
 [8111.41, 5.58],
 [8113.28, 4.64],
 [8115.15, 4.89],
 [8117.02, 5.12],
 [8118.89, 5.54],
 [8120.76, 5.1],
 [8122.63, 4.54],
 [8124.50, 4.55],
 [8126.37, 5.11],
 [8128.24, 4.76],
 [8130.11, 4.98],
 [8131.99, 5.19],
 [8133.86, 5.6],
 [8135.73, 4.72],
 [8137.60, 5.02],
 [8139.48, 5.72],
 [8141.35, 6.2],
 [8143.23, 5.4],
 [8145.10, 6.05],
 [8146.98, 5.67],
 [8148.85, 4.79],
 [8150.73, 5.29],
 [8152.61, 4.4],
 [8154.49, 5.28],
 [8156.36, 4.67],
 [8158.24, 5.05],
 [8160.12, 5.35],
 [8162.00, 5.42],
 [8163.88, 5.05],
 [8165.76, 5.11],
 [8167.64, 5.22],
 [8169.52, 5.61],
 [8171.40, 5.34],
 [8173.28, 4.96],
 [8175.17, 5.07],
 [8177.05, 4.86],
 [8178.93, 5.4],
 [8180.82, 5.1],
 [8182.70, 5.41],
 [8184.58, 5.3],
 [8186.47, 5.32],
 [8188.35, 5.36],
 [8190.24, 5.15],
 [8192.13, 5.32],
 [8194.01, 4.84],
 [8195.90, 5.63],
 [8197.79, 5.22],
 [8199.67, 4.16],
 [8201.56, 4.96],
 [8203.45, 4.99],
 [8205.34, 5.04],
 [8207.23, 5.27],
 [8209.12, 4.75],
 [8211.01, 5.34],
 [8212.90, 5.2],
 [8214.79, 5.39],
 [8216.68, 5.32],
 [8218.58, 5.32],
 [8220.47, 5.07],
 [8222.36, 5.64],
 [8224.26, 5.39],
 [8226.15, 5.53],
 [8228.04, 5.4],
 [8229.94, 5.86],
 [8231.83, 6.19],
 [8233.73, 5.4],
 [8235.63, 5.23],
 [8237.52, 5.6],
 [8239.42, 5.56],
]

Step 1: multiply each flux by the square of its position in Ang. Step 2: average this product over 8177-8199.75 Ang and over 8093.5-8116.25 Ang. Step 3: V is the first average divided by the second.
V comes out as 1.1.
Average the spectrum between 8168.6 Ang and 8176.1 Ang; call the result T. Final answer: 5.24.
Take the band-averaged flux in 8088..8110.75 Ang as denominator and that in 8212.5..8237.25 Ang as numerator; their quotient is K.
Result 1.1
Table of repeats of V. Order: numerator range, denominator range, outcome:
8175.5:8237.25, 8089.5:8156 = 1.05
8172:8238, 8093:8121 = 1.06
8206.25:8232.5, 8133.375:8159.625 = 1.04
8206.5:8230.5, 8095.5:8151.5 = 1.06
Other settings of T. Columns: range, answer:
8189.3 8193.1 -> 5.24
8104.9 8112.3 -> 5.29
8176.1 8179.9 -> 5.13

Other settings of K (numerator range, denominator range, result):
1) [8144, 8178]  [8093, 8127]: 1.03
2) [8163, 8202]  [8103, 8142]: 1.01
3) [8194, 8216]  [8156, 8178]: 0.99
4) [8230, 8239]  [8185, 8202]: 1.10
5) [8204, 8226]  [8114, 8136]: 1.05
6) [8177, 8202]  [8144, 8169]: 0.99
